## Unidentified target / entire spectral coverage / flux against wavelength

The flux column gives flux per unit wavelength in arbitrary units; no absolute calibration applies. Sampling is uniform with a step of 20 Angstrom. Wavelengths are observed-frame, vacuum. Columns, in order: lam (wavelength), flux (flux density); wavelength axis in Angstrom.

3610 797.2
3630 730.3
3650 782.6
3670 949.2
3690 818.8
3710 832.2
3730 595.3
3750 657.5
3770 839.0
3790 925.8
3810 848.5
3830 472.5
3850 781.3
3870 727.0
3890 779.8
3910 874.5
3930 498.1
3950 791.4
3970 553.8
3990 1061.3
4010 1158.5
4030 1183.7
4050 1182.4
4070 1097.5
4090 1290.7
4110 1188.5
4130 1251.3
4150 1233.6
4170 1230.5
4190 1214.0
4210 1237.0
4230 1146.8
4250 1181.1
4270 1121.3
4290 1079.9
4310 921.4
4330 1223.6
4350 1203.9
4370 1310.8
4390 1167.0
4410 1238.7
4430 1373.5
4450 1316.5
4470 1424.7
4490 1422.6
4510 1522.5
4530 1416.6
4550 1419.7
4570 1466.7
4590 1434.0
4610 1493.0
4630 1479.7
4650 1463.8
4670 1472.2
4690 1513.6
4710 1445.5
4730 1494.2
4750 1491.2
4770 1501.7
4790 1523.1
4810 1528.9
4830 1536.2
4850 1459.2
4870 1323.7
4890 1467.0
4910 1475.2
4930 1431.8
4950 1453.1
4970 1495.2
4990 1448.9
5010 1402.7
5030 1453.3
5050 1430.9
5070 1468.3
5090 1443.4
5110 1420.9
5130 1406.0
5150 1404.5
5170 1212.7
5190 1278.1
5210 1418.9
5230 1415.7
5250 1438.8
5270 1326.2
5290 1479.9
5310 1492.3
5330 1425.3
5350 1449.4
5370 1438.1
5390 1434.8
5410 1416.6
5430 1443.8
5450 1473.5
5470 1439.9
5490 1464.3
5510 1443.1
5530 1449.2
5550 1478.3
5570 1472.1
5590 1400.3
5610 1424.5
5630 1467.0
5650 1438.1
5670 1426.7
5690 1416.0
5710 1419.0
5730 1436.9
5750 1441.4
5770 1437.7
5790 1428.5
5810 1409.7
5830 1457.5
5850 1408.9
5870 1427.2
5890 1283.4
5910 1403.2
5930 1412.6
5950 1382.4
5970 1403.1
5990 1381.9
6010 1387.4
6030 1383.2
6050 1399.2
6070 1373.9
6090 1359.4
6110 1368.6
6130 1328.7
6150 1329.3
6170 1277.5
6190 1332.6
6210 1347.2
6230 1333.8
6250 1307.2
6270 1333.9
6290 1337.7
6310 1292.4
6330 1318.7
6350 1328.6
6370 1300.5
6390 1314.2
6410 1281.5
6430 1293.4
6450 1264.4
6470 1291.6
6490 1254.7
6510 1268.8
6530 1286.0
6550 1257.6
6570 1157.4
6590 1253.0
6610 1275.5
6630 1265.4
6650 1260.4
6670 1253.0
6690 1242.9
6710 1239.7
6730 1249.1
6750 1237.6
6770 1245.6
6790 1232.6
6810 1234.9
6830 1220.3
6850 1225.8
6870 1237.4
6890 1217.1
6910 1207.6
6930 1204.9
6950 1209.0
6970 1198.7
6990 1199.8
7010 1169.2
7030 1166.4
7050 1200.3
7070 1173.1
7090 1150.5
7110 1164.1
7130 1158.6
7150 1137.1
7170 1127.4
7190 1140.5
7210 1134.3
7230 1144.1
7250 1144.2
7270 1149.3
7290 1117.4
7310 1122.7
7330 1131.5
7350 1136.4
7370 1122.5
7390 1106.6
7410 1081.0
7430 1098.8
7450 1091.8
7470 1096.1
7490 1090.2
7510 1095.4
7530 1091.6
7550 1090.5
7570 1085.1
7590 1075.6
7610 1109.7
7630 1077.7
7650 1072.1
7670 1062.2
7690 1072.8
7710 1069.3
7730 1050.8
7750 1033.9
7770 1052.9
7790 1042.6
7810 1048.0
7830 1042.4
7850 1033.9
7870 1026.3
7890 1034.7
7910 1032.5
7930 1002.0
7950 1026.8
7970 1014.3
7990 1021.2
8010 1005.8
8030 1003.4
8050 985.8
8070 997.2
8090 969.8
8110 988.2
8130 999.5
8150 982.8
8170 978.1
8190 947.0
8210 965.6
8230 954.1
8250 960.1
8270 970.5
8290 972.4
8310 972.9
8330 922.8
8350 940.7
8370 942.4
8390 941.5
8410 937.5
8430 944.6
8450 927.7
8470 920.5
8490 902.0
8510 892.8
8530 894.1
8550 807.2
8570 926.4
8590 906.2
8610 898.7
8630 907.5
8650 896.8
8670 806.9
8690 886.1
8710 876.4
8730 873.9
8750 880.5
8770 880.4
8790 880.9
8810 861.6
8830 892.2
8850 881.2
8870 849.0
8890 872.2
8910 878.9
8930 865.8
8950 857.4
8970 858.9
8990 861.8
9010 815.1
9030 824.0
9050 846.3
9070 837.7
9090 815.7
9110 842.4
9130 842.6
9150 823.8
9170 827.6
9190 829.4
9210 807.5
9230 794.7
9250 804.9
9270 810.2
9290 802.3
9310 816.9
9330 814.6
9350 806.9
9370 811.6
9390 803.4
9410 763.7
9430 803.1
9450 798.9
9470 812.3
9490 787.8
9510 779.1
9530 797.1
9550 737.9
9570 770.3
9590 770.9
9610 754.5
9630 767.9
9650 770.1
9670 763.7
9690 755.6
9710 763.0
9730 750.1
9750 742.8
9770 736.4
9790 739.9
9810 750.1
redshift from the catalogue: 0.00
